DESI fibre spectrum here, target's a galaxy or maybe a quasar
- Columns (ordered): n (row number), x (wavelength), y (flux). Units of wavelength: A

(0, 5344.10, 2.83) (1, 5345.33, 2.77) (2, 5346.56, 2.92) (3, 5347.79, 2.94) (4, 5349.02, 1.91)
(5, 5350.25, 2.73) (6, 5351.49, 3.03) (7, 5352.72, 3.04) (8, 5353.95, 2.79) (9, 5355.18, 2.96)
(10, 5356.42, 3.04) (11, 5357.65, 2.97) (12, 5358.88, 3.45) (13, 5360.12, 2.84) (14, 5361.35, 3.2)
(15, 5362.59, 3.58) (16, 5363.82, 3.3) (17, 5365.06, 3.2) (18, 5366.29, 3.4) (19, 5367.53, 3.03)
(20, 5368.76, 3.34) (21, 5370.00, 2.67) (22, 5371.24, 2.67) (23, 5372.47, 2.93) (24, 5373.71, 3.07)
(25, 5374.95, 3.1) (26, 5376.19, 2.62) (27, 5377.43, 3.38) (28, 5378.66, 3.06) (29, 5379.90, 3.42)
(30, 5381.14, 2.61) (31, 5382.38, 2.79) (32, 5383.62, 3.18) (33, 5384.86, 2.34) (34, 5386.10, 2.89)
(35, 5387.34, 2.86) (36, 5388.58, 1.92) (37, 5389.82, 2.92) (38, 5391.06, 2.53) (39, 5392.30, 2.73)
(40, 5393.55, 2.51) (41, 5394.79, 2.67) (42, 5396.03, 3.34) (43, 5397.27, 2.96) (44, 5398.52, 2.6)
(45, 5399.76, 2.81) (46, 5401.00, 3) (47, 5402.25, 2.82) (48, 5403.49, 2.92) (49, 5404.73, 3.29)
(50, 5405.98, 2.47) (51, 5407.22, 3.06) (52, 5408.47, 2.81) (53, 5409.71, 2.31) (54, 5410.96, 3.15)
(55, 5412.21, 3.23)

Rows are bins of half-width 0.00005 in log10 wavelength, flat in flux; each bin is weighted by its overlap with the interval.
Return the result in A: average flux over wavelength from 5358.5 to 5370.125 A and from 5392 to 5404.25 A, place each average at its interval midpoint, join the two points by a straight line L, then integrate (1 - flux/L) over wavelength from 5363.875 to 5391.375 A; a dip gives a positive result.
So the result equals 1.4 A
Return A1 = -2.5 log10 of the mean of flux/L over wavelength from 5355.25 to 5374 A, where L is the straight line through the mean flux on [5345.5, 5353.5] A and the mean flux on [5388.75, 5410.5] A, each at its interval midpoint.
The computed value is -0.12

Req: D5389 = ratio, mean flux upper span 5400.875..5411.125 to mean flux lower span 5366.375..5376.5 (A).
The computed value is 0.96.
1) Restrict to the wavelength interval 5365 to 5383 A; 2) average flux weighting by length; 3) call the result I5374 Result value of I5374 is 3.01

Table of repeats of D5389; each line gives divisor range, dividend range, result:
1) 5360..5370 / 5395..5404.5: 0.91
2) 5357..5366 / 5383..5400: 0.85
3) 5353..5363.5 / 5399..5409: 0.93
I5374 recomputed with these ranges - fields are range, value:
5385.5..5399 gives 2.72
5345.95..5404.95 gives 2.92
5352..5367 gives 3.15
